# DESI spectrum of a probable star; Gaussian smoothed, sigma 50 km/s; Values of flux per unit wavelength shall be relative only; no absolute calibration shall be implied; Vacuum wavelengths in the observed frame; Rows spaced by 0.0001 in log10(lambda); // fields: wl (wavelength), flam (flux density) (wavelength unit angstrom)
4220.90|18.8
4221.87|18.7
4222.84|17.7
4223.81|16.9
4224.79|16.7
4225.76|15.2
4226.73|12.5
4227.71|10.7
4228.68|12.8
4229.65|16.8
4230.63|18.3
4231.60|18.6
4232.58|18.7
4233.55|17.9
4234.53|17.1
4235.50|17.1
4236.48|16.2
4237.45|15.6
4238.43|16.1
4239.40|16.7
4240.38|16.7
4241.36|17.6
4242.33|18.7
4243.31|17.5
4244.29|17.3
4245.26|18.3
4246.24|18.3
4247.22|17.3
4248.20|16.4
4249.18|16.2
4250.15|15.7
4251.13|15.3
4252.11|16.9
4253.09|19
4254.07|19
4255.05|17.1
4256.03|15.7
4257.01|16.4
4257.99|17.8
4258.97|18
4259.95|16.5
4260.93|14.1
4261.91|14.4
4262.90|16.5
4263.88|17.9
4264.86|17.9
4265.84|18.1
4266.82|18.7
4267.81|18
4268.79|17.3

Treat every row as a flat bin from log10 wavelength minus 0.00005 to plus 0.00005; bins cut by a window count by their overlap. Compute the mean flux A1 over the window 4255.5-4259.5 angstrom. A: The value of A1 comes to 17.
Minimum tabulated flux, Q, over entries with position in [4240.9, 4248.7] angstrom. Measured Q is 16.4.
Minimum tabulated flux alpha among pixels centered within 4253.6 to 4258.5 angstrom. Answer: 15.7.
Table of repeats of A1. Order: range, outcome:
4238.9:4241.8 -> 17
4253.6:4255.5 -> 18.1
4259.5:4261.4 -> 15.3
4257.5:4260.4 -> 17.5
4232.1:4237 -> 17.4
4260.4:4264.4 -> 15.7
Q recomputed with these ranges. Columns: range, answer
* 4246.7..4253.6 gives 15.3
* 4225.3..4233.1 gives 10.7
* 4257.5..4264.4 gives 14.1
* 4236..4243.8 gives 15.6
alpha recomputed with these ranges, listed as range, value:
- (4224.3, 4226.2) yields 15.2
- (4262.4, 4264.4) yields 16.5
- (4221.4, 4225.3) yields 16.7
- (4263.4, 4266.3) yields 17.9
